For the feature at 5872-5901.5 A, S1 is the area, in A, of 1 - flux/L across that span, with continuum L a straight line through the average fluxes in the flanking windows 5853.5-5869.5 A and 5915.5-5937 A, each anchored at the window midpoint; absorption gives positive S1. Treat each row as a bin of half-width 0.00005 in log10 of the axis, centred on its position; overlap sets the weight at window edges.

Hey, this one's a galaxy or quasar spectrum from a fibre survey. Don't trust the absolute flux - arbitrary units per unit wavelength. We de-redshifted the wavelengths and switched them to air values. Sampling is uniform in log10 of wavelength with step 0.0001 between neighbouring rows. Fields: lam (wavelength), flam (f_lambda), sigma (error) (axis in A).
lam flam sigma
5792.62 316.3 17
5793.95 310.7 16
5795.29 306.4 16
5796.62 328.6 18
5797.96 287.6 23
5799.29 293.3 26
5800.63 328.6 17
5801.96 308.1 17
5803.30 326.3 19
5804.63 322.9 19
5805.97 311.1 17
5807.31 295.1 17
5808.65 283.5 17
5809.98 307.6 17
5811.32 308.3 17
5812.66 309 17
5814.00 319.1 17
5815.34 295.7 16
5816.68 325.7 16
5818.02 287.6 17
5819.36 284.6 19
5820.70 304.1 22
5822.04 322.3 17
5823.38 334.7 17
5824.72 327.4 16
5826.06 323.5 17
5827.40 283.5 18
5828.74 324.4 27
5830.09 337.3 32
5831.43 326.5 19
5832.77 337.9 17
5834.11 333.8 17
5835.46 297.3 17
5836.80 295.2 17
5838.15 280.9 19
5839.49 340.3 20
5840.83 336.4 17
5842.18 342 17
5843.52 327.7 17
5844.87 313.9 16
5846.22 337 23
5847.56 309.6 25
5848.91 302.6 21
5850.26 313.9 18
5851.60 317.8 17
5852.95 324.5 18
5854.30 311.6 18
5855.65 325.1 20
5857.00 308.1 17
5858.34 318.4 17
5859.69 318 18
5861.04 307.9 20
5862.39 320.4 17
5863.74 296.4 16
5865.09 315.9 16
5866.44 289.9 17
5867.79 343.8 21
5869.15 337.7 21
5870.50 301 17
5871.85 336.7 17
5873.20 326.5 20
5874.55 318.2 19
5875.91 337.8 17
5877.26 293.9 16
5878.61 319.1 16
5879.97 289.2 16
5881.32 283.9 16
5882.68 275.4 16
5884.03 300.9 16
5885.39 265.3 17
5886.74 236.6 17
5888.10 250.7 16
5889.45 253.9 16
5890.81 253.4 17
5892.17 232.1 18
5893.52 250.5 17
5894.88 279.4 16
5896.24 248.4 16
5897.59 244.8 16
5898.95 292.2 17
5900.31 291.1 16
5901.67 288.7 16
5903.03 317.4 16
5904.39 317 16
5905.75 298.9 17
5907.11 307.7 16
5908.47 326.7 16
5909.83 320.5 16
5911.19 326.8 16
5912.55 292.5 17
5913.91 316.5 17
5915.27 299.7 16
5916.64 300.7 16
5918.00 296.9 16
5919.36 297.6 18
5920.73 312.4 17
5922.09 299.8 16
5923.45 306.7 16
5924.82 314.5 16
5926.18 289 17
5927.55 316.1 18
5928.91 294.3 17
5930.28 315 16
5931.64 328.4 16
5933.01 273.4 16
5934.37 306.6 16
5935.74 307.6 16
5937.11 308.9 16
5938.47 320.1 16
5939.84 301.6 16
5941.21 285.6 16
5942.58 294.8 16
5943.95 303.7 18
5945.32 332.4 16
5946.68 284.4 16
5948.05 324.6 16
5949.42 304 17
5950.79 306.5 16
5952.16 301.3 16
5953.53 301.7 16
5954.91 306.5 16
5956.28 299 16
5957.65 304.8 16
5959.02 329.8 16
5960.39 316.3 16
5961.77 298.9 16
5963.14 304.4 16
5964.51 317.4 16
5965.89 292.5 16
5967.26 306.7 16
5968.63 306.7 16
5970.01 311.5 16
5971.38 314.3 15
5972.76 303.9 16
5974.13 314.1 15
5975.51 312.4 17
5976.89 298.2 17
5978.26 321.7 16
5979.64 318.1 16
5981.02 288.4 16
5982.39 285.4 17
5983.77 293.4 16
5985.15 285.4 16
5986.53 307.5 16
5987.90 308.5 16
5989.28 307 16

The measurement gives 3.0 A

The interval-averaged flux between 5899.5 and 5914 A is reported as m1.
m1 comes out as 309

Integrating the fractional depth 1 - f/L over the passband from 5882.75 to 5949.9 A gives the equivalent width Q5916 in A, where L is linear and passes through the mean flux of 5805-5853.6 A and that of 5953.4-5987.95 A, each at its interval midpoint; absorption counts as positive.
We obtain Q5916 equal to 3.2 A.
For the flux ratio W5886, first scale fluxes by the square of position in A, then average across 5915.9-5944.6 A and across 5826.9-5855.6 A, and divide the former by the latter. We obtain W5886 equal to 0.98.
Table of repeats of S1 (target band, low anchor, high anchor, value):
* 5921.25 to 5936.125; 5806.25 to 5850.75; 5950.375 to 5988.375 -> 0.2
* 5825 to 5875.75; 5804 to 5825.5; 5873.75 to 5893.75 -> -4.5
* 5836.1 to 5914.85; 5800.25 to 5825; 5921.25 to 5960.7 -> 1.5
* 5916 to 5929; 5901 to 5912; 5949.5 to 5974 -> 0.3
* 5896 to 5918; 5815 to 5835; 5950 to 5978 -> 0.8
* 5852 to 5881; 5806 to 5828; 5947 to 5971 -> -0.8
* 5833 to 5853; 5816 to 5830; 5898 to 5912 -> -0.4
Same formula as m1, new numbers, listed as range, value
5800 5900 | 305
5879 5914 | 283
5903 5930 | 307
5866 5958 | 299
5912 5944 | 303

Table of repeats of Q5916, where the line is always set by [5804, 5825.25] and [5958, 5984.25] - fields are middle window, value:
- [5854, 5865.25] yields -0.2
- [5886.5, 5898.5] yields 2.2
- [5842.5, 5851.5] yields -0.3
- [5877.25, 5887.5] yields 0.9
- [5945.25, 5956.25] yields 0.1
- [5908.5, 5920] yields 0.0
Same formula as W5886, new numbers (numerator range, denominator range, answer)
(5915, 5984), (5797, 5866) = 1.01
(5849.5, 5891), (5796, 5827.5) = 1.00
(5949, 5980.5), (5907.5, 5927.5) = 1.02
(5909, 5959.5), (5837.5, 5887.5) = 1.01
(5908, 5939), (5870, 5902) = 1.10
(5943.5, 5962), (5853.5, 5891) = 1.05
